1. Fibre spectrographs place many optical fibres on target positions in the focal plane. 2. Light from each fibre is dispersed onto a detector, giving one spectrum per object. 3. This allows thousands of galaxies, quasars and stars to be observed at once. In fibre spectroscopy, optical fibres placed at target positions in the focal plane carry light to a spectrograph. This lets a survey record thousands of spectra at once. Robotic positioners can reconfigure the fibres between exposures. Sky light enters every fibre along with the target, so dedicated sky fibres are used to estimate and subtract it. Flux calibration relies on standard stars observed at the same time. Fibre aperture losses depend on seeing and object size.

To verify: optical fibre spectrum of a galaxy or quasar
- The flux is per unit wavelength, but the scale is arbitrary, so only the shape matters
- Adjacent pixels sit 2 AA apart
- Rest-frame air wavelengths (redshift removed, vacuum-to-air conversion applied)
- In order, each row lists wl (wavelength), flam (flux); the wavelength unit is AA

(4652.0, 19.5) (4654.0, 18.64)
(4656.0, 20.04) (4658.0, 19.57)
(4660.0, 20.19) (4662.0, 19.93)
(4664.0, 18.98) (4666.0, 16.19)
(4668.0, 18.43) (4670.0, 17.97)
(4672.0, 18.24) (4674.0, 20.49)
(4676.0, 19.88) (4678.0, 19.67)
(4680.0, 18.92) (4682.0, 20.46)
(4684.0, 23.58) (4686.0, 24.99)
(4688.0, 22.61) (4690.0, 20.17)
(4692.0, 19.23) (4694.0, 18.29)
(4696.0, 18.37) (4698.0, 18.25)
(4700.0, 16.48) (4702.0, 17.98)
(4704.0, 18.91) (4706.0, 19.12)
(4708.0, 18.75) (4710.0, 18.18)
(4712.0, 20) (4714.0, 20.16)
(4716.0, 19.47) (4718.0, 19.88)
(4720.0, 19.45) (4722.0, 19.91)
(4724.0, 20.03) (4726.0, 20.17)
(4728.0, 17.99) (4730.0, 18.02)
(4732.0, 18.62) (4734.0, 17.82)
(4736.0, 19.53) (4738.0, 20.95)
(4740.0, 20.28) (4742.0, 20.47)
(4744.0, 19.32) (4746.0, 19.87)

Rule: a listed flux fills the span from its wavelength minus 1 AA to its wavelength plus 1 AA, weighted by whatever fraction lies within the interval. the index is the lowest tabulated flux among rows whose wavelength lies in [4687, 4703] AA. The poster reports 16.48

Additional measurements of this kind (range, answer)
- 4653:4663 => 18.64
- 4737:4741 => 20.28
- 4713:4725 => 19.45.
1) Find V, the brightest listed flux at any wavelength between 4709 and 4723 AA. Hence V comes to 20.16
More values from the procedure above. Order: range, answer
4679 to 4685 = 23.58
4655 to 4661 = 20.19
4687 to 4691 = 22.61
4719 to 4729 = 20.17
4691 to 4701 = 19.23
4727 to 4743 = 20.95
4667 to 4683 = 20.49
